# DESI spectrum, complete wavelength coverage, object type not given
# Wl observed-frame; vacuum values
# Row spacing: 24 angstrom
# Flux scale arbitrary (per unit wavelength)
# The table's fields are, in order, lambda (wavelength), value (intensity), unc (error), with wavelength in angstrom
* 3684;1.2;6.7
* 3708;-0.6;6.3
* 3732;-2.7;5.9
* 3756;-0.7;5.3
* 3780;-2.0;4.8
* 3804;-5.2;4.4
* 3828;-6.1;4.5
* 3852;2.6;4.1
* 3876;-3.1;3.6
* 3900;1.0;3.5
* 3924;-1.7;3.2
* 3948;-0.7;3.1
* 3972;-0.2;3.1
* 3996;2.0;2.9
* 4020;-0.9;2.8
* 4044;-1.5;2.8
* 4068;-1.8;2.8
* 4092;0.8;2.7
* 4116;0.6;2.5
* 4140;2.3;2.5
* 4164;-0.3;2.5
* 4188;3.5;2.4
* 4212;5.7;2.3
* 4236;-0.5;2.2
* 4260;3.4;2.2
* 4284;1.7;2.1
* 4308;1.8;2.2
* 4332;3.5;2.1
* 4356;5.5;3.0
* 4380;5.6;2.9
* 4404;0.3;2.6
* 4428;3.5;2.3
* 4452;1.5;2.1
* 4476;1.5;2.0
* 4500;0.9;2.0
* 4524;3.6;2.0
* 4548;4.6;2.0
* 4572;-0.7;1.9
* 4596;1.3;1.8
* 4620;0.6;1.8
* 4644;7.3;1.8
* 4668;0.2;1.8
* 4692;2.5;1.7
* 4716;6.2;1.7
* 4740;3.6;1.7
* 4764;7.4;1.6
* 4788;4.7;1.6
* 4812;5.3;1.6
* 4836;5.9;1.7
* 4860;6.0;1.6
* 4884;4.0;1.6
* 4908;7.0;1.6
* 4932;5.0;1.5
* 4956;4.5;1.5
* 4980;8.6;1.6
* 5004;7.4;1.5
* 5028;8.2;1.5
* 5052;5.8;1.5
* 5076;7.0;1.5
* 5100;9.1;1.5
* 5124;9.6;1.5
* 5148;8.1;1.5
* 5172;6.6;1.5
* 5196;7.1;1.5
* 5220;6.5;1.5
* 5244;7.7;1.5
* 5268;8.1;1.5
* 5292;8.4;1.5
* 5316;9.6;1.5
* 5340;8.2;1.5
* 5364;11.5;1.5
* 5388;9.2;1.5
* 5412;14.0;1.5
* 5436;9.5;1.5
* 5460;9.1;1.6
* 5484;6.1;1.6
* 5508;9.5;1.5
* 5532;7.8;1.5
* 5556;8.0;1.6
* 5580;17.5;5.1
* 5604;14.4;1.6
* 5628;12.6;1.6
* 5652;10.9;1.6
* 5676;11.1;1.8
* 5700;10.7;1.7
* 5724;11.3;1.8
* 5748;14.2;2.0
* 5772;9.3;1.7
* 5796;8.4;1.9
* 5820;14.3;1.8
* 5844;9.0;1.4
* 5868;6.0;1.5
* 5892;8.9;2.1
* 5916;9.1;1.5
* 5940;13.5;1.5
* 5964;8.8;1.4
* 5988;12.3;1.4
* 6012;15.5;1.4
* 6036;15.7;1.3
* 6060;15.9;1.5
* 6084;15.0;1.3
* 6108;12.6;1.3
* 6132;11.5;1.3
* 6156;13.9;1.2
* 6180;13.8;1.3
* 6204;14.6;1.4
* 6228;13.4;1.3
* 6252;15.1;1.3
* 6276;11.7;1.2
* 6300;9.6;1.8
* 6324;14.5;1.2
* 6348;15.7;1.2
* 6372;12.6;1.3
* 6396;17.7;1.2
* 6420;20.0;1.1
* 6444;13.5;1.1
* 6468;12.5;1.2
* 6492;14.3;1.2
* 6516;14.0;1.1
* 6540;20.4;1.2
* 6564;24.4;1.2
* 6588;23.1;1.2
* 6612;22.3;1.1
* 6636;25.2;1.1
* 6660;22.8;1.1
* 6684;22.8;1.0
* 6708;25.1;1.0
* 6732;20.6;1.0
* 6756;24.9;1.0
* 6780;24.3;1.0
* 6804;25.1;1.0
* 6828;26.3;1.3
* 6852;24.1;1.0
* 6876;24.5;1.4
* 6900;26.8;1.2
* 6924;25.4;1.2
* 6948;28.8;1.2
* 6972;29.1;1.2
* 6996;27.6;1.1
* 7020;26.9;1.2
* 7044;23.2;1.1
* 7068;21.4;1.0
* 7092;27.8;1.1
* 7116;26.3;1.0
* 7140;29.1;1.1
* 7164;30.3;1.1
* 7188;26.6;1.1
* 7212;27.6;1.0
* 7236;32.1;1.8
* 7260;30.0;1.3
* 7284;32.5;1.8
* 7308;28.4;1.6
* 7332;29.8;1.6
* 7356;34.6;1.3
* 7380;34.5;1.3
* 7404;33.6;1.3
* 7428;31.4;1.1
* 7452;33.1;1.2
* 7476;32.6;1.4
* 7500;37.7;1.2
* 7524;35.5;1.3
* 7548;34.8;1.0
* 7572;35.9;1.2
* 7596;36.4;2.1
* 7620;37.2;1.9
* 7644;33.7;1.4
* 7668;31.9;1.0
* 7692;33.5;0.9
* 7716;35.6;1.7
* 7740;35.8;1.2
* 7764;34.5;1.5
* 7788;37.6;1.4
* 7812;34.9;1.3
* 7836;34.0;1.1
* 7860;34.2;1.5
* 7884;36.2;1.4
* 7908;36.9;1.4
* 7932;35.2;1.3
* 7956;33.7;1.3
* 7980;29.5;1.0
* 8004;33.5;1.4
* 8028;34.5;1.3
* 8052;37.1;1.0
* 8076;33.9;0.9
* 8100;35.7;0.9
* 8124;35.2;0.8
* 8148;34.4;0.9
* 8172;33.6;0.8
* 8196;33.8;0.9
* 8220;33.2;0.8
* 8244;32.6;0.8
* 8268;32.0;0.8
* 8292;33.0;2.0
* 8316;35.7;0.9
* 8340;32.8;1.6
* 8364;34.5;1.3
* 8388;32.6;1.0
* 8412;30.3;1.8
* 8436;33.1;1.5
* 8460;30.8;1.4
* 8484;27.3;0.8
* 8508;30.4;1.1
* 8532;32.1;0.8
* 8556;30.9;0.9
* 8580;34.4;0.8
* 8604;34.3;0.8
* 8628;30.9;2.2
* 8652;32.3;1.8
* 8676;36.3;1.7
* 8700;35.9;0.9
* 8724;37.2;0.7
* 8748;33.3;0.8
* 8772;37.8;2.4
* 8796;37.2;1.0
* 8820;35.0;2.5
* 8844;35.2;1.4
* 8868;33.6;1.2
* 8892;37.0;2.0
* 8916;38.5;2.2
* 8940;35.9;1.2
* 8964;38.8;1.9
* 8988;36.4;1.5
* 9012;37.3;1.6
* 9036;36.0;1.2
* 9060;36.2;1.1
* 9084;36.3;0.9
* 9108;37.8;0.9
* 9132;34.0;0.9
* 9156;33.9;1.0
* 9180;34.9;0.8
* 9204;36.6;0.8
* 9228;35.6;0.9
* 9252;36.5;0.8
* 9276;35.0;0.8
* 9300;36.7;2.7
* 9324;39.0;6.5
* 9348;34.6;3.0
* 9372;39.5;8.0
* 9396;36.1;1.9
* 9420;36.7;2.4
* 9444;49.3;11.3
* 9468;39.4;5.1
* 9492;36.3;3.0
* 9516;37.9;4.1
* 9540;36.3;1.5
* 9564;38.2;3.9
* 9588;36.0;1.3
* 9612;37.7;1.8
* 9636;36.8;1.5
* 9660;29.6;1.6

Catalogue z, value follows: 0.640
